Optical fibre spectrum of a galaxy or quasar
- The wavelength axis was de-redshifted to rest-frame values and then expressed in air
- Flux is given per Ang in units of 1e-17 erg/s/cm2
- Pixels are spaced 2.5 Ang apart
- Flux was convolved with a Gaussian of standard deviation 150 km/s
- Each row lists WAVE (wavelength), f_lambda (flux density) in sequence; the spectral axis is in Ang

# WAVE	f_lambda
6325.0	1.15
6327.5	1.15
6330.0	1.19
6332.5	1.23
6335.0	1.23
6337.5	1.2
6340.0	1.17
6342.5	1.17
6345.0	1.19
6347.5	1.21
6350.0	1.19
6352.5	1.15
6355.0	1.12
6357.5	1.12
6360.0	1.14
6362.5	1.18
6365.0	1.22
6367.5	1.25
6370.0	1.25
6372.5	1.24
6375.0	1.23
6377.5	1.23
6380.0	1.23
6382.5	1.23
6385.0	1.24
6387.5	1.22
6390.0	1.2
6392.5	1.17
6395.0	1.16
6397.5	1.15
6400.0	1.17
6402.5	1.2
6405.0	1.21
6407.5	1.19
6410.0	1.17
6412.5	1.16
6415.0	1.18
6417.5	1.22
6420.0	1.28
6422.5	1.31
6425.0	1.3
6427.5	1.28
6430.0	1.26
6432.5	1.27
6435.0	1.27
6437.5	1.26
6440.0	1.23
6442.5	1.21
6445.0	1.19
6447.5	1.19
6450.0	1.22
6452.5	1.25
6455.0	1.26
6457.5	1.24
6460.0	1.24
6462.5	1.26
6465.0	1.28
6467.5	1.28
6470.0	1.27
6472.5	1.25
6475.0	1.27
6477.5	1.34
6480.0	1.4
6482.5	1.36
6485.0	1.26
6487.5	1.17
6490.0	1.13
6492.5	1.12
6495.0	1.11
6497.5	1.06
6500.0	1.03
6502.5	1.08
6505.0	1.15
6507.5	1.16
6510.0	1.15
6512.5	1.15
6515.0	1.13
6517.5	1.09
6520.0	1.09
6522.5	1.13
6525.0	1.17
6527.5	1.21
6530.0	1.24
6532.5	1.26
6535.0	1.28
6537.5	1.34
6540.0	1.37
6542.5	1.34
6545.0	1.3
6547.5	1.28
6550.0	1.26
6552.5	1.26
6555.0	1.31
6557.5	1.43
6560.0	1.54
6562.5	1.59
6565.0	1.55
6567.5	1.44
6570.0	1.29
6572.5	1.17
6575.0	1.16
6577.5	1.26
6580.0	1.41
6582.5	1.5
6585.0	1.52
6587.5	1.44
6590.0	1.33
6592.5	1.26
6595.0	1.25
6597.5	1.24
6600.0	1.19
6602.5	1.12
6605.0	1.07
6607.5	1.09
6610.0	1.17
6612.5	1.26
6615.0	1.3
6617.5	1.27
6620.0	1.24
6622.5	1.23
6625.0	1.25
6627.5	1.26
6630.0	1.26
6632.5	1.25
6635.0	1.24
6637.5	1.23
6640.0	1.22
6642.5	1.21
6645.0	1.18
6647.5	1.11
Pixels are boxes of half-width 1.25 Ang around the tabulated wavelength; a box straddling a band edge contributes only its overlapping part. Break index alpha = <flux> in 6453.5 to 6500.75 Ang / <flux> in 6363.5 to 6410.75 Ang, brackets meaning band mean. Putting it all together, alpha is 1.02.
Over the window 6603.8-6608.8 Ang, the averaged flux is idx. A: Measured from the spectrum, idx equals 1.08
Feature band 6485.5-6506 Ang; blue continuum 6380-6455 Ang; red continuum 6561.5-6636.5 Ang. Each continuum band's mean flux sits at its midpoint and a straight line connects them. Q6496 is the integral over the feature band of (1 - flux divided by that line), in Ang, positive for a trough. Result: 2.3 Ang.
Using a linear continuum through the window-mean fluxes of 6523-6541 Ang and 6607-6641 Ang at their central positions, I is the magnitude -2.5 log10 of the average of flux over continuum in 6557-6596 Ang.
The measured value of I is -0.111 mag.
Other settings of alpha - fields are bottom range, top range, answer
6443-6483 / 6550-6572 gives 1.11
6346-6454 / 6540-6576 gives 1.12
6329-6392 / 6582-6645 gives 1.04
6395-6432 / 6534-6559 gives 1.08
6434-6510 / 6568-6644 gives 1.03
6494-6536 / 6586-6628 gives 1.08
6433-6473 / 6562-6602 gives 1.08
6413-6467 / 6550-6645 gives 1.03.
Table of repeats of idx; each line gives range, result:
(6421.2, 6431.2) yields 1.29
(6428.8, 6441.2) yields 1.26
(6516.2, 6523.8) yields 1.1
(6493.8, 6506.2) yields 1.09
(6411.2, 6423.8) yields 1.23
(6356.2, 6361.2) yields 1.13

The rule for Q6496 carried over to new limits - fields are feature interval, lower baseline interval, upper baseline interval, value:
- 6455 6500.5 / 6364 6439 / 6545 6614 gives 1.1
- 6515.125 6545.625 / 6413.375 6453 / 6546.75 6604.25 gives 1.8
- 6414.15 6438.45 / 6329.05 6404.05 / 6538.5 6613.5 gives -0.7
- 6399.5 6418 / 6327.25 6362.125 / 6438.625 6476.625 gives 0.4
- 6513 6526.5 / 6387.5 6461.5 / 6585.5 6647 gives 1.1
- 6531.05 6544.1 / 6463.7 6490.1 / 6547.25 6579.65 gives 0.1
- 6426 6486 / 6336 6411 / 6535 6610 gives -0.9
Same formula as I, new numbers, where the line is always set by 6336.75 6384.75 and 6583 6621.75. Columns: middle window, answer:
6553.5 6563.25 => -0.171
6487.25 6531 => 0.094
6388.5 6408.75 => 0.022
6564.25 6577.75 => -0.051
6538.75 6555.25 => -0.052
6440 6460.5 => -0.006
